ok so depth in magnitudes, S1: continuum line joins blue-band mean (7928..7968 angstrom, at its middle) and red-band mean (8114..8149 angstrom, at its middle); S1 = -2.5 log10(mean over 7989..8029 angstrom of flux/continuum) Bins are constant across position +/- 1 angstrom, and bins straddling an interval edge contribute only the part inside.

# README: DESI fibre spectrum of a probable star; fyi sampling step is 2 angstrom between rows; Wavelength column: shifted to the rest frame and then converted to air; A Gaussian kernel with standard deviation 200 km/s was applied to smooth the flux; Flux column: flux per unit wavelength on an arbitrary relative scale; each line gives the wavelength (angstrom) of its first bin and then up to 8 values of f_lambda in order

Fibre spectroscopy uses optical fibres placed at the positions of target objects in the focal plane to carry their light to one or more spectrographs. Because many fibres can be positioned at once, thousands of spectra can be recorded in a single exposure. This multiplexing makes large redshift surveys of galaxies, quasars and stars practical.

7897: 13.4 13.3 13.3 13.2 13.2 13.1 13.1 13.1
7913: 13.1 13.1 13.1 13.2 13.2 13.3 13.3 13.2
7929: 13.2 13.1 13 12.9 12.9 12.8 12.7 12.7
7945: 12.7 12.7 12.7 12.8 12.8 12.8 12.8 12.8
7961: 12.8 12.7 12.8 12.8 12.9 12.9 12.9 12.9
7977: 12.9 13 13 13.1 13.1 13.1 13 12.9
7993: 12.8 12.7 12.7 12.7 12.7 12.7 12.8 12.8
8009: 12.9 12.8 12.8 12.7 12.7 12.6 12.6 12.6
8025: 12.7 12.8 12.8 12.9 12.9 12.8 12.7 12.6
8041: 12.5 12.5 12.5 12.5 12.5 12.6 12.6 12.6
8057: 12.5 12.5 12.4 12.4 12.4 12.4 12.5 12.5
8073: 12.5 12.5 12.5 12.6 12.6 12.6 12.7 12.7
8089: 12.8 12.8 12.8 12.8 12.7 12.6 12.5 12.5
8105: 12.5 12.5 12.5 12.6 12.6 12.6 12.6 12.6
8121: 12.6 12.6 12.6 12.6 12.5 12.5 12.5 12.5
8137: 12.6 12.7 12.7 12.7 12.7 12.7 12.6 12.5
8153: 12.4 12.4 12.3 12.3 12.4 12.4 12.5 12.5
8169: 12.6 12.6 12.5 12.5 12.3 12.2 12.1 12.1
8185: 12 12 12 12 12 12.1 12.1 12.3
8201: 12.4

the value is 0.00 mag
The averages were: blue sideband 12.8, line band 12.7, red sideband 12.6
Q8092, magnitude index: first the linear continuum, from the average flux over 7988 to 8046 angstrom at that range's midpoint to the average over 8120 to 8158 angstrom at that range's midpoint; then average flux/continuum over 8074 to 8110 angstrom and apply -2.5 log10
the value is 0.00 mag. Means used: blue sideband 12.7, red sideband 12.6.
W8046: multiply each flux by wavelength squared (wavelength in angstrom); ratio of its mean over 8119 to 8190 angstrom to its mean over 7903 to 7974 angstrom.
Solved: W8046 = 1.0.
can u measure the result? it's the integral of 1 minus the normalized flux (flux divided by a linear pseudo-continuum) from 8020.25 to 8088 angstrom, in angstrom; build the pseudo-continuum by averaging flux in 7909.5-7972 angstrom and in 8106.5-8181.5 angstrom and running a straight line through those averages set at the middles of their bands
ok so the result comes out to 0.6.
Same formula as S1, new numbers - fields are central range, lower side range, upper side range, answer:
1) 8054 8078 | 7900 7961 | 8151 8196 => 0.01 mag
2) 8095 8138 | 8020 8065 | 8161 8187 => -0.01 mag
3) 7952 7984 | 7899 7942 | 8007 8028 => 0.00 mag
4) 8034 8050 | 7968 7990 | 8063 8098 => 0.01 mag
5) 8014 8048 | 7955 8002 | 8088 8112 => 0.01 mag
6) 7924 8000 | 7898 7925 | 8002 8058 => 0.01 mag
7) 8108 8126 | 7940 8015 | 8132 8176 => 0.00 mag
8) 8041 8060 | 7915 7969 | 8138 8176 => 0.02 mag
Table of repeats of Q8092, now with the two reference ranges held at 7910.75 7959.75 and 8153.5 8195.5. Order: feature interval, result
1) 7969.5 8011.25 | -0.01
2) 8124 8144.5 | -0.02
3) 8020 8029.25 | 0.00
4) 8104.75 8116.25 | -0.01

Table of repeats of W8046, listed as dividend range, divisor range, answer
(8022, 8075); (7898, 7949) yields 0.99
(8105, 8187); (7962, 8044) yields 1.01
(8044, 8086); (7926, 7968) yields 1.00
